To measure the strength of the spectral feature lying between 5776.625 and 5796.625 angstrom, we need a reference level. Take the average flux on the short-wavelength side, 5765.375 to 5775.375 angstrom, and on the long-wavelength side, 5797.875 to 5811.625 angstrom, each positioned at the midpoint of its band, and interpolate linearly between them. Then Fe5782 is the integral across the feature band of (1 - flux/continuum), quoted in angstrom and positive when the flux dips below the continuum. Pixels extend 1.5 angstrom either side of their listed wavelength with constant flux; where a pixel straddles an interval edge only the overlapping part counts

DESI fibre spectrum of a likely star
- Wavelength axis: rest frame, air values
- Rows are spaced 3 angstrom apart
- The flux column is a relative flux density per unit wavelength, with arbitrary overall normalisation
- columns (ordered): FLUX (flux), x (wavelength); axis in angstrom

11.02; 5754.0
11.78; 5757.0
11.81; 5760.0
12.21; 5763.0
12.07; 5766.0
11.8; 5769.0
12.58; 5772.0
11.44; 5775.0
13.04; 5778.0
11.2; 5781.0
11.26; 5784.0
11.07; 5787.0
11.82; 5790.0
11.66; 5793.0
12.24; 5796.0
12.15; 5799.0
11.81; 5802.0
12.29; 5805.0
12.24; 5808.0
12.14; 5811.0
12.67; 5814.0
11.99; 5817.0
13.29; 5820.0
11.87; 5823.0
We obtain 0.57 angstrom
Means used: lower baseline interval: 12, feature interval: 11.7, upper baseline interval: 12.1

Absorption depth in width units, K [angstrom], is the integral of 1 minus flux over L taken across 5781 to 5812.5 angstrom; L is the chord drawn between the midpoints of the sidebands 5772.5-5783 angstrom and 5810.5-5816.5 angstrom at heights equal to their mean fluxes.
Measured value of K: 0.9 angstrom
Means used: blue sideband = 11.9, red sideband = 12.4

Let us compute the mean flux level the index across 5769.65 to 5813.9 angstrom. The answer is 11.9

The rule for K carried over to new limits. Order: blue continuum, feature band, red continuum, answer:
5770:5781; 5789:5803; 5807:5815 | 0.37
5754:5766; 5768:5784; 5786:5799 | -0.19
